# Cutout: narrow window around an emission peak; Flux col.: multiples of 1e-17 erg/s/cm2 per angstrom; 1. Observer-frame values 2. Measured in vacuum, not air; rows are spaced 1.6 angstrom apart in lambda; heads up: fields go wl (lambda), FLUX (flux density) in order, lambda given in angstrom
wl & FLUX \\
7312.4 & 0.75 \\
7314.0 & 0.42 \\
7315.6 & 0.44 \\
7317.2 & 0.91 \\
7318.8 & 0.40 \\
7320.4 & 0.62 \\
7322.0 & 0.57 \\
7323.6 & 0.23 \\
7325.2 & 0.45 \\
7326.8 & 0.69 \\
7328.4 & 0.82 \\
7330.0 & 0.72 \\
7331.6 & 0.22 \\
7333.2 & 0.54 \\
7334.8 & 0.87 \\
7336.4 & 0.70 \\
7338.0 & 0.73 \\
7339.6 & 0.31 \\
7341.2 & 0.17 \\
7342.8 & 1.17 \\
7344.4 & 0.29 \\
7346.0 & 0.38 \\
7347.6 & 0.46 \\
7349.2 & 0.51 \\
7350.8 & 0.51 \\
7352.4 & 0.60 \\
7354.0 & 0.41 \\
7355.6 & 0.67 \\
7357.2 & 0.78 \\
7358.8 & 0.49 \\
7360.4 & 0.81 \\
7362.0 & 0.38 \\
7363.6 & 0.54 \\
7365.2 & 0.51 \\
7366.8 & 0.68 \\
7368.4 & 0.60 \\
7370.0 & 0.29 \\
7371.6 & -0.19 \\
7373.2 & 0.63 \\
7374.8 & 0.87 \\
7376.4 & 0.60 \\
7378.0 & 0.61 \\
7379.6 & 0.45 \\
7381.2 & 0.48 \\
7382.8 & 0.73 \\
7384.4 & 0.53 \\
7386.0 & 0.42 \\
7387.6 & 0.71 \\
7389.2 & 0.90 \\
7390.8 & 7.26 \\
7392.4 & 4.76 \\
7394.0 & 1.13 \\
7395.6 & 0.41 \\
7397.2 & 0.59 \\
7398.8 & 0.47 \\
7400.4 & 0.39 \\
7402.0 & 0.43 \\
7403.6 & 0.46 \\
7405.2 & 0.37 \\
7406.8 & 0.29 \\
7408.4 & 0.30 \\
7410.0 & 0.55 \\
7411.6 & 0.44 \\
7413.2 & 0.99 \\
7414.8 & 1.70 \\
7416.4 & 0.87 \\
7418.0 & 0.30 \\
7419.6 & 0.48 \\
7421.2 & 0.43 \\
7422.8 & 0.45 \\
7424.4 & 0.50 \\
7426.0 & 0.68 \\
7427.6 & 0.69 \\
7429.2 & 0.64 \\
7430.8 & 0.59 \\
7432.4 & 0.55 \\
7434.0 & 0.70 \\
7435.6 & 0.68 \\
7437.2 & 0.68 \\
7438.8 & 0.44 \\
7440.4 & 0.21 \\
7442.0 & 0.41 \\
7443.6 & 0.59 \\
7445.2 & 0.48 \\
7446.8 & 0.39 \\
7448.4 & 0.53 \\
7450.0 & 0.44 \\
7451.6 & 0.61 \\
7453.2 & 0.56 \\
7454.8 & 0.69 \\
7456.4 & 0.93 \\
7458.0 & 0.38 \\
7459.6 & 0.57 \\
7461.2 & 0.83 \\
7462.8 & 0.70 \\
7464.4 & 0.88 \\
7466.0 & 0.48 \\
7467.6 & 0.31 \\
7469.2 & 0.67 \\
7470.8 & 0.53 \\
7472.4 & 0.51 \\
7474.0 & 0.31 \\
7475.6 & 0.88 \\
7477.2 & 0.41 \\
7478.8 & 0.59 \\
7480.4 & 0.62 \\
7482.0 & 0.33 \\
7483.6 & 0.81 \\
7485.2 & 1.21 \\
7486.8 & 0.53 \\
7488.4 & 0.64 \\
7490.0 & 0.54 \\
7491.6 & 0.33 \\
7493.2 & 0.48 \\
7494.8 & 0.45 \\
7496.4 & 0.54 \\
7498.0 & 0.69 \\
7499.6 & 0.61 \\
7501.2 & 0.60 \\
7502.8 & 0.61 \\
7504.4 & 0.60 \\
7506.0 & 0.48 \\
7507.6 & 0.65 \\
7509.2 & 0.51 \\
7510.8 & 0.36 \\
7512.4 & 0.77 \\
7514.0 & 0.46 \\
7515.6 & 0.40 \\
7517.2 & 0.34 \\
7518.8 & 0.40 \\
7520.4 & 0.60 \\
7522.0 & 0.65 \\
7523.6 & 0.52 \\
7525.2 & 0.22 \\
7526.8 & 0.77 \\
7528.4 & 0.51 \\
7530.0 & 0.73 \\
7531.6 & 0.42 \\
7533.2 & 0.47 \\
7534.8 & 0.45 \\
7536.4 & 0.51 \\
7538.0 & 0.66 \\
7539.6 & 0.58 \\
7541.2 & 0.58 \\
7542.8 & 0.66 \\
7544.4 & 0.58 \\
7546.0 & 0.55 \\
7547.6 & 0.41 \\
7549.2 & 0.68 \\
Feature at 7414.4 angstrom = [N II] 6583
